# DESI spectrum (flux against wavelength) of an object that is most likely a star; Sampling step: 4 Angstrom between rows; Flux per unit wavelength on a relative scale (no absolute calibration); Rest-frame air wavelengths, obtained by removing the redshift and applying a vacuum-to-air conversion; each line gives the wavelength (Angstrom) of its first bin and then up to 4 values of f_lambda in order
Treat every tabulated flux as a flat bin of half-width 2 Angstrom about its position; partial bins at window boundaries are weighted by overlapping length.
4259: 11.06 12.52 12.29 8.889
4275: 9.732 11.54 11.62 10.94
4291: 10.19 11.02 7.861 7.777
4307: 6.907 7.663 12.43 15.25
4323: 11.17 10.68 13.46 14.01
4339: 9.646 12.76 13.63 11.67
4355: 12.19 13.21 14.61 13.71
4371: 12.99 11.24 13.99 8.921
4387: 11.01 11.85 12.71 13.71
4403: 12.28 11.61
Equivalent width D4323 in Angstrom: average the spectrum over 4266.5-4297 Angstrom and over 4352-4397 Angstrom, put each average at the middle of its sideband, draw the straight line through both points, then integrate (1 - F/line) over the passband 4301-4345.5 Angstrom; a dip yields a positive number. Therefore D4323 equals 1.5 Angstrom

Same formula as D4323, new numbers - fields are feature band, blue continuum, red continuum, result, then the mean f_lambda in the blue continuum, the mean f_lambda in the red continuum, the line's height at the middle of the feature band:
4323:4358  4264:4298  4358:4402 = -1.21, 10.7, 12.5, 11.8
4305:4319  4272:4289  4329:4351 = 2.28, 10.8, 12.6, 11.8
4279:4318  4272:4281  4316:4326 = 5.83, 10.4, 12.9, 11.6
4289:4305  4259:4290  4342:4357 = 3.17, 11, 12.5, 11.5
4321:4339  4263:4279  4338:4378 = 0.04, 10.7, 12.7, 12.1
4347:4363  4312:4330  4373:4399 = -1.11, 12.2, 11.8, 12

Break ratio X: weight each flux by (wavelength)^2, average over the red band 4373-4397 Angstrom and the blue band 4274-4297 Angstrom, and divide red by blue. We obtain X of 1.12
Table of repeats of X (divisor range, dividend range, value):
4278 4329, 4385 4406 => 1.24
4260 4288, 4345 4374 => 1.23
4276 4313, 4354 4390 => 1.35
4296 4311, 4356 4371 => 1.80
